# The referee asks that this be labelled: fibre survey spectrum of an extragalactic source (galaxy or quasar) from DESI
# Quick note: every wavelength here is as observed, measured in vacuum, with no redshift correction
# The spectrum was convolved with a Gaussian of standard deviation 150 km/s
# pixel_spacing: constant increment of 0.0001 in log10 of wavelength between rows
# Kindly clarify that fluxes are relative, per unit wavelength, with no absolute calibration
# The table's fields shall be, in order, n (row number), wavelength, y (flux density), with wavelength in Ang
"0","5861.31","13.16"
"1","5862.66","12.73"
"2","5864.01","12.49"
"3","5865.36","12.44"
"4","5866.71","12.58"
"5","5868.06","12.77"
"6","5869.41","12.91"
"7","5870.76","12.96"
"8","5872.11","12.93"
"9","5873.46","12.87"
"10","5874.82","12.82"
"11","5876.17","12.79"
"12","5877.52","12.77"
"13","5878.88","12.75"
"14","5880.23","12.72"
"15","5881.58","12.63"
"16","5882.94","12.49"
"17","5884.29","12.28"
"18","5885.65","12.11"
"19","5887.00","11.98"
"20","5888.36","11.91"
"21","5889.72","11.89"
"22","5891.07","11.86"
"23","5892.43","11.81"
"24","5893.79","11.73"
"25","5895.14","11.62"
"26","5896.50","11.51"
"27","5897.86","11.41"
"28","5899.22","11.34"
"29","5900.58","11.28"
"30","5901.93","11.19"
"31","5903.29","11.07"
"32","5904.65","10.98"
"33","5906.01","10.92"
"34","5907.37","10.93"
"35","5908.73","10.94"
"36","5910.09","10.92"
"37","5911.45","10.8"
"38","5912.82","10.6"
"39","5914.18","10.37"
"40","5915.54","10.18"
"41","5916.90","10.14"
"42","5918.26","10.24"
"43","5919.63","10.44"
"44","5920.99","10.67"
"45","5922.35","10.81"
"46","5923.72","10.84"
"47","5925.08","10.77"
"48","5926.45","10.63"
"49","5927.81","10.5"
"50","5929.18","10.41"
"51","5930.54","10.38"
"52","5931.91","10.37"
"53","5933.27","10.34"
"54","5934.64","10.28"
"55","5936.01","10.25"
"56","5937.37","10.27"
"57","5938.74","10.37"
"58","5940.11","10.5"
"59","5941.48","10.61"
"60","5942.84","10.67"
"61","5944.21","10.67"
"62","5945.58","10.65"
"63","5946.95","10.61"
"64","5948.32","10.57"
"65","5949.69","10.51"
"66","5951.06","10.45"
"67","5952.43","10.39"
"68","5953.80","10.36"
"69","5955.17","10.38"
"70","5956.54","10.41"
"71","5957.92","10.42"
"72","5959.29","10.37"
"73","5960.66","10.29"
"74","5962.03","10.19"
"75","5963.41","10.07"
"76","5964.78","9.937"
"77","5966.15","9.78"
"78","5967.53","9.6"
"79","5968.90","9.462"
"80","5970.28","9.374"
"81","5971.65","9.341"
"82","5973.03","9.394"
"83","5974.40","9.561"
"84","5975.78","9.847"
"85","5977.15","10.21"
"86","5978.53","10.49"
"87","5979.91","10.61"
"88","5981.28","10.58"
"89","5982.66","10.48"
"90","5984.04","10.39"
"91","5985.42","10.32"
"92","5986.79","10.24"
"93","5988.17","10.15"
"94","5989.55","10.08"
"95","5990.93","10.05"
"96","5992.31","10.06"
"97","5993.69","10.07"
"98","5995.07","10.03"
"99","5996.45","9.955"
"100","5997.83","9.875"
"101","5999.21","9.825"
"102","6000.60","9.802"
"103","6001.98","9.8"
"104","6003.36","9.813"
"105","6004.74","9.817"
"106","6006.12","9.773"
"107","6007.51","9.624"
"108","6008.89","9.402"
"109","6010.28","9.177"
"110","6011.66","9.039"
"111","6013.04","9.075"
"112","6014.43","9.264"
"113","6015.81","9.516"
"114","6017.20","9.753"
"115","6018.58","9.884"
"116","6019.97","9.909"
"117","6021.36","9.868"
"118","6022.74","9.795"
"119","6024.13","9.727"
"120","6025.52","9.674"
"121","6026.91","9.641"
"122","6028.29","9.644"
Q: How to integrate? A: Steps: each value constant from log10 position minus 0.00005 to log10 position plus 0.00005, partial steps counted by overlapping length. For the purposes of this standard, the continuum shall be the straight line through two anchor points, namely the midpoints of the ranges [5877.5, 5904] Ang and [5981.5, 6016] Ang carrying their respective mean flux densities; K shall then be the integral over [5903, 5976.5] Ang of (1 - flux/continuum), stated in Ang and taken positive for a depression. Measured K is 4.0 Ang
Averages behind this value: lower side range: 11.9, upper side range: 9.84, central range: 10.4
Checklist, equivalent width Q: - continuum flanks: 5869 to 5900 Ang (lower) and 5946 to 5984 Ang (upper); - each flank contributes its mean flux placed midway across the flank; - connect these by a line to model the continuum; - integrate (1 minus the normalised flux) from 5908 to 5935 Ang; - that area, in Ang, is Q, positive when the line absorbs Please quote 1.8 Ang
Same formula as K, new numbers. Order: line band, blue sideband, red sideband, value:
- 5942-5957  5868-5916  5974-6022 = 0.3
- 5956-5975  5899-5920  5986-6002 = 0.7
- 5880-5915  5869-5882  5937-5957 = 1.8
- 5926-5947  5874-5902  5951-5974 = 0.5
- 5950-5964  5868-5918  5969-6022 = 0.3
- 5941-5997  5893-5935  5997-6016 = -0.7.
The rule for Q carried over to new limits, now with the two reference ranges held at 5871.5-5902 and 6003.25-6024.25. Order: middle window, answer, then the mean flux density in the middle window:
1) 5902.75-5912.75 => 0.7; 10.9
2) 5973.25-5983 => 0.1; 10.2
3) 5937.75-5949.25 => 0.4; 10.6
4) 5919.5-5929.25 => 0.6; 10.7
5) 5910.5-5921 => 1.0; 10.4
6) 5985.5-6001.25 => -0.1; 10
